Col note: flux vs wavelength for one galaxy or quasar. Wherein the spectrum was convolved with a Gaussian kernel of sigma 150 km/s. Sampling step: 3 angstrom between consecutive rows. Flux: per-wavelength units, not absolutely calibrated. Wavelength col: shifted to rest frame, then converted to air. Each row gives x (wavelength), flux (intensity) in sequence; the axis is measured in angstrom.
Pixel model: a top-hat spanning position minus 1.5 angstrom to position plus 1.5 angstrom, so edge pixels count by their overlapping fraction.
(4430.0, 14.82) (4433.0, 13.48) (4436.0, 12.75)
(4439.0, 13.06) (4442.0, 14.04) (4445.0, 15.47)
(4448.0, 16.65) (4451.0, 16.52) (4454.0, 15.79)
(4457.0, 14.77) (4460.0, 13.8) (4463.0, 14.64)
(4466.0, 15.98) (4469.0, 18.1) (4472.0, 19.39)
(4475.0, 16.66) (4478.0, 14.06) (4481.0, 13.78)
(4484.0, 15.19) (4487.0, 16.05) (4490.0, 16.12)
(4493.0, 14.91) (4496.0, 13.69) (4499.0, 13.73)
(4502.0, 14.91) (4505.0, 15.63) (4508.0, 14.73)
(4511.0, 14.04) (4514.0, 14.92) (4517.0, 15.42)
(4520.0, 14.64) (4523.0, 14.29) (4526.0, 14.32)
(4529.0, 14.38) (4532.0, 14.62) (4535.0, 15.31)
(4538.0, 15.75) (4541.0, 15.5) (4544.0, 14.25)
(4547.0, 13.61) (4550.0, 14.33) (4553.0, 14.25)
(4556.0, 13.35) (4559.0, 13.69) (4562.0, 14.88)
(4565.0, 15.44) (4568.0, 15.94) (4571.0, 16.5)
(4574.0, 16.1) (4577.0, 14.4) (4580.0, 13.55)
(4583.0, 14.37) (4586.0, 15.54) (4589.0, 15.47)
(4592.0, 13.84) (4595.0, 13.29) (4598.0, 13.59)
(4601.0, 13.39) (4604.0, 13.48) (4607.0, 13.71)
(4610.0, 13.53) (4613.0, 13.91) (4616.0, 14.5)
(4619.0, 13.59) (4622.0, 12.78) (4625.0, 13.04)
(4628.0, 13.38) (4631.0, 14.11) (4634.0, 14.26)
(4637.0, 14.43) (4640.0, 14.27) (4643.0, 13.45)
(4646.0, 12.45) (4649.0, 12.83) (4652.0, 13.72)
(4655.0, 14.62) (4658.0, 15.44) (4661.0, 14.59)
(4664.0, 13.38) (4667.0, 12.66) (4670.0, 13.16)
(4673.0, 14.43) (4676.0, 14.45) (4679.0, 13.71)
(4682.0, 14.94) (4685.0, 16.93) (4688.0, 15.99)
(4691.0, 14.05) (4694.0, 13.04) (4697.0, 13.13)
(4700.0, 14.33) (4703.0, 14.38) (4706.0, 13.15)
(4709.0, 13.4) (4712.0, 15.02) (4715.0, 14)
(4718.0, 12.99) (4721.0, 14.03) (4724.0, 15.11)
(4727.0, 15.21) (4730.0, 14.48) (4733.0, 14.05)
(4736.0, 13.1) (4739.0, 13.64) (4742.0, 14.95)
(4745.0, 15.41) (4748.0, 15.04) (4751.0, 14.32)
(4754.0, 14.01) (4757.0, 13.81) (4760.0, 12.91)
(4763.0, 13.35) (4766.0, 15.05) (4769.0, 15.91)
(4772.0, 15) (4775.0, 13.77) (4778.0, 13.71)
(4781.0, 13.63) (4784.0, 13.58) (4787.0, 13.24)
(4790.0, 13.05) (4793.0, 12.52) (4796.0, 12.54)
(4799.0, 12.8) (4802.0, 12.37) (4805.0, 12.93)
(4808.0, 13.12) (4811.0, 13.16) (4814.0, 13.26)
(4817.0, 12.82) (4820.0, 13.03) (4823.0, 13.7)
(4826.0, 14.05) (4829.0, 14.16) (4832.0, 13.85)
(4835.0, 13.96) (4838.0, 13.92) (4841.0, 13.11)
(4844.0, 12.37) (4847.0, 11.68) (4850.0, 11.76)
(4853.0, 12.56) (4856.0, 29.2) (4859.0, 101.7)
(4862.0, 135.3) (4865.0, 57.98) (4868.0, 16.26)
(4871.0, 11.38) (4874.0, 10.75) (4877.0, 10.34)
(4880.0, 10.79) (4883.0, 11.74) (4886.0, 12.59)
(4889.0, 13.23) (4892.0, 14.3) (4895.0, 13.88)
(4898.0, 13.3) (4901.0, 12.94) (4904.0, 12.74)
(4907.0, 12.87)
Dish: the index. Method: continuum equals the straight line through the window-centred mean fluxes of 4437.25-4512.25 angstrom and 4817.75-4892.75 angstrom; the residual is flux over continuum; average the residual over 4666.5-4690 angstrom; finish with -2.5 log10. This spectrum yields 0.33 mag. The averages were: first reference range 15.3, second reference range 23.7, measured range 14.6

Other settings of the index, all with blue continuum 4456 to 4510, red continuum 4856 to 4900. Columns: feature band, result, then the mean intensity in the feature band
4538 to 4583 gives 0.24 mag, 14.7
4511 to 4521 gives 0.12 mag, 14.9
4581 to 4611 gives 0.37 mag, 14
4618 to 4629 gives 0.50 mag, 13.2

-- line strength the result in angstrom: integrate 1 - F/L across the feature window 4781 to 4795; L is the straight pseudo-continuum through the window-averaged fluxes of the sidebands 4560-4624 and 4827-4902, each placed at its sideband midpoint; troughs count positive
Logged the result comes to 5.3 angstrom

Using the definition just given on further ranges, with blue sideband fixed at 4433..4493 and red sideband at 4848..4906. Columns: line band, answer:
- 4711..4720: 3.4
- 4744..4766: 8.7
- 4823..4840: 7.7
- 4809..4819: 4.8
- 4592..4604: 3.5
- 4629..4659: 9.4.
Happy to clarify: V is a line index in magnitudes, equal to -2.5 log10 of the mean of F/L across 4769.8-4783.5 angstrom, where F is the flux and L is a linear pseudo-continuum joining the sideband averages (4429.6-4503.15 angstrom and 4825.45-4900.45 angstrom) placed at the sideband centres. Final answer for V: 0.48 mag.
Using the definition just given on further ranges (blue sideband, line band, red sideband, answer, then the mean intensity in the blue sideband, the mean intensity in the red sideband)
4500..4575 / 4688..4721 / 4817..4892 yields 0.37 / 14.8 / 23.7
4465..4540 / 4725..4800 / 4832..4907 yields 0.45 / 15.2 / 23.6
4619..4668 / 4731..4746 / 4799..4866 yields 0.34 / 13.7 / 24.9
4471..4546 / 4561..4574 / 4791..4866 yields 0.06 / 15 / 23.6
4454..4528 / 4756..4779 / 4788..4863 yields 0.38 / 15.2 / 21.3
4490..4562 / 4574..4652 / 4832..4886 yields 0.28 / 14.6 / 27.7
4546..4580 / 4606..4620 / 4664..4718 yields 0.05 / 14.7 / 14.1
